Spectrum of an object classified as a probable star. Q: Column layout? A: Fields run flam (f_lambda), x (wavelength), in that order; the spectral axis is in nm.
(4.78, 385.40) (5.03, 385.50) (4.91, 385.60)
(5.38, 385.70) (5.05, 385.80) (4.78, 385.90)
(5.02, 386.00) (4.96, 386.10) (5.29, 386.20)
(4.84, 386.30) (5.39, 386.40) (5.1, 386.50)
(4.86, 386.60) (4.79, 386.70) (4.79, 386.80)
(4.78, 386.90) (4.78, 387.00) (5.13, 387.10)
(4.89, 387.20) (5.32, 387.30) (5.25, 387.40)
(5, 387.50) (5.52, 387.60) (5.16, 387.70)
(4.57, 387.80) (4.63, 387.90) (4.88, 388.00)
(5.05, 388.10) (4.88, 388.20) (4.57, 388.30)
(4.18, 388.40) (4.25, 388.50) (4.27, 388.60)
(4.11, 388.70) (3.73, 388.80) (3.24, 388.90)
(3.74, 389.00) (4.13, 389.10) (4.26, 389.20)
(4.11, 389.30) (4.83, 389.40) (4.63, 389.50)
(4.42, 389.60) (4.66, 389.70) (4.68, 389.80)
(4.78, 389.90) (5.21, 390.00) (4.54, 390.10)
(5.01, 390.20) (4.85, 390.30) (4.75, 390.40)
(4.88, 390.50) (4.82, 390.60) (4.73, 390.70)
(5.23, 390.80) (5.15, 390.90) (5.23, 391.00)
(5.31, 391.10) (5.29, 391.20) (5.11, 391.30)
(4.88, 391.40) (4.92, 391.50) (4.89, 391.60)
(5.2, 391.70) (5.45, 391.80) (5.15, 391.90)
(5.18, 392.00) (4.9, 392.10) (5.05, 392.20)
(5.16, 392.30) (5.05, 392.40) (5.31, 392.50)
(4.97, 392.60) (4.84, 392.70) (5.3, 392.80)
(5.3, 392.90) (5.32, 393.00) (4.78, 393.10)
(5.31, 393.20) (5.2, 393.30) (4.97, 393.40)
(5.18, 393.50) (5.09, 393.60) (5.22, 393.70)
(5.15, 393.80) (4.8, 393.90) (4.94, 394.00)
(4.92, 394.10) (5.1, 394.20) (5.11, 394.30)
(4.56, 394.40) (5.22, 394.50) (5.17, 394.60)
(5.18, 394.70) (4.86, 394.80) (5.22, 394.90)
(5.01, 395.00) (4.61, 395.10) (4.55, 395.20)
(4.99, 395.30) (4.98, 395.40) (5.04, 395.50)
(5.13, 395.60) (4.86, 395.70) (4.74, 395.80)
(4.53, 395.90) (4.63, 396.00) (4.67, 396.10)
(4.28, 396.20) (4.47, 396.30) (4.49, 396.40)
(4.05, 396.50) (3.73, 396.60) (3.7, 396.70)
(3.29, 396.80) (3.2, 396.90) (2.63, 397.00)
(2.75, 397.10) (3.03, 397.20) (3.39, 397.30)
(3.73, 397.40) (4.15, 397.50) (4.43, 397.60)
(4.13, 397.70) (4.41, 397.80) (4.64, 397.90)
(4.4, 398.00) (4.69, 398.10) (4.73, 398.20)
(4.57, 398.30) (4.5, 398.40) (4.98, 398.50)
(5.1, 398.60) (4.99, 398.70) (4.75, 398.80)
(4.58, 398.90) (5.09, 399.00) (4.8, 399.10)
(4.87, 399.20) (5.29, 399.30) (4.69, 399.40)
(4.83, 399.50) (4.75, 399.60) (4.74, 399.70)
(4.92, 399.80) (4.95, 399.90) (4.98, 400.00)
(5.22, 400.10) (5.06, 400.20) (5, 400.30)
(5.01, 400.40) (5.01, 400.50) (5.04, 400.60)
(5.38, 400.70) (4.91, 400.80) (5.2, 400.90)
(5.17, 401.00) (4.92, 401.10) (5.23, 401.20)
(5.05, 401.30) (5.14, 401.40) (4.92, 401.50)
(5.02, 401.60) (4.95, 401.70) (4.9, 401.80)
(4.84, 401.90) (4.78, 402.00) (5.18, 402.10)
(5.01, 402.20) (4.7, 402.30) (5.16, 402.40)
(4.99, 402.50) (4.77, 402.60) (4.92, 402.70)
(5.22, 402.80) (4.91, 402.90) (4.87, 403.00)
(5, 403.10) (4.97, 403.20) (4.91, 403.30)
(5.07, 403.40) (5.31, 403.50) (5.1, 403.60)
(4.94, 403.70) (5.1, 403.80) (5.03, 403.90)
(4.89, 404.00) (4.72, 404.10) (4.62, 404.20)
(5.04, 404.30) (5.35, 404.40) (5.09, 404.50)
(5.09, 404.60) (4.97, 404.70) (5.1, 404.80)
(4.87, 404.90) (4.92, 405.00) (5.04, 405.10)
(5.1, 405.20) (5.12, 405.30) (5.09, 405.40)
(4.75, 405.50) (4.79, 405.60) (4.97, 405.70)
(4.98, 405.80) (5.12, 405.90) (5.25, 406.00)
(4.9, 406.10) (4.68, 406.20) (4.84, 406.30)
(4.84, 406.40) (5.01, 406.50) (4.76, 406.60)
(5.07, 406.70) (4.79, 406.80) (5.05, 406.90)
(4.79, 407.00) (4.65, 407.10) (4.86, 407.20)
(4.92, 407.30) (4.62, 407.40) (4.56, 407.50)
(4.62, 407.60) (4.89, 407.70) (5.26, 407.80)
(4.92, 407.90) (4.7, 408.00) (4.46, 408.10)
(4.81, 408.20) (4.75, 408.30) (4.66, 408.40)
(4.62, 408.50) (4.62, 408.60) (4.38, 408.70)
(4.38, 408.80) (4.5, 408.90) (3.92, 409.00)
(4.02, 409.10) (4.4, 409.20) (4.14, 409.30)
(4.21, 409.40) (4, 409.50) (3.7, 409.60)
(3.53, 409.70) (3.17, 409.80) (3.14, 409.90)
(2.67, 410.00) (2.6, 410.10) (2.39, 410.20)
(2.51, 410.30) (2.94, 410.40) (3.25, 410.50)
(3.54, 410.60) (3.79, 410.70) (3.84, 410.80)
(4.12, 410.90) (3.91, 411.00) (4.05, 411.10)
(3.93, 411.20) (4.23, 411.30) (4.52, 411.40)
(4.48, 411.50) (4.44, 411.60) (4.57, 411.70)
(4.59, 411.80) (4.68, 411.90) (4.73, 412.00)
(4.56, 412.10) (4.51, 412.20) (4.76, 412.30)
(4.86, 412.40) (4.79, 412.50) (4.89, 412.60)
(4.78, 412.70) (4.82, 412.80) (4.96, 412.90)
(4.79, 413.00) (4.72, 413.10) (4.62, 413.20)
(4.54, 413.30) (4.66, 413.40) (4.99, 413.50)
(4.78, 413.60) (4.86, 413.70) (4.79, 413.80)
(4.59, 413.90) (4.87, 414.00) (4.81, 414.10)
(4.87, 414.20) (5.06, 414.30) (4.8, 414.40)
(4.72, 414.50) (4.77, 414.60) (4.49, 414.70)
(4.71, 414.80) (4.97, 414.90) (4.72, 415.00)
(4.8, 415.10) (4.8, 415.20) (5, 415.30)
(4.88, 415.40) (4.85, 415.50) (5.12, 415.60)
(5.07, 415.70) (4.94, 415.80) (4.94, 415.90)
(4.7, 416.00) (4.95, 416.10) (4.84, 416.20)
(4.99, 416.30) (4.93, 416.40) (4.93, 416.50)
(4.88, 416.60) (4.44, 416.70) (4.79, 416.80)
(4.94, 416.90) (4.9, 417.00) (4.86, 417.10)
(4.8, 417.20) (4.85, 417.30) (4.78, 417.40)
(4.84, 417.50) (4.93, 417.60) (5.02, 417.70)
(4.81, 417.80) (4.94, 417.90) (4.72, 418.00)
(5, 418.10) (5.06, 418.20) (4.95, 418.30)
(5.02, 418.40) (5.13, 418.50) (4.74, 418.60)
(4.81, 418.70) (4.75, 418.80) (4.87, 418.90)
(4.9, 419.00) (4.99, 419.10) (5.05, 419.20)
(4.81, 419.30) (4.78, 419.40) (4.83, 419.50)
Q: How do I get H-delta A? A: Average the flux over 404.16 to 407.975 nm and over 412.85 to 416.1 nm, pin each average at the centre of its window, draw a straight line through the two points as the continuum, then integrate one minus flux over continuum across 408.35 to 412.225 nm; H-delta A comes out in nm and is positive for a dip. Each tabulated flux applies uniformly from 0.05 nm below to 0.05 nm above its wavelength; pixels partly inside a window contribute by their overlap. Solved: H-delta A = 0.73 nm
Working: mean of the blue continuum 4.93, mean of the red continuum 4.82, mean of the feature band 3.95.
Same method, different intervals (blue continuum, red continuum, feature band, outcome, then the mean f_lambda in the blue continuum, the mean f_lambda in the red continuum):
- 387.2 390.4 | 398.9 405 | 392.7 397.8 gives 0.22 nm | 4.6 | 4.99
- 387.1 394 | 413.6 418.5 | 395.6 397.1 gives 0.24 nm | 4.86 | 4.86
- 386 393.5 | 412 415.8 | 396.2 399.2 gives 0.40 nm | 4.86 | 4.8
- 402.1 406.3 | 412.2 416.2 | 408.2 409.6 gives 0.16 nm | 4.99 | 4.82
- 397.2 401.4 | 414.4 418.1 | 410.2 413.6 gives 0.36 nm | 4.77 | 4.85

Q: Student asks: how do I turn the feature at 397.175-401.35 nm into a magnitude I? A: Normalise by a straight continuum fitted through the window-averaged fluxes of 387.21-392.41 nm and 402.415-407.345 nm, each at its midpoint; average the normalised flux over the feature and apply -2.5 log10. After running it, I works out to 0.03 mag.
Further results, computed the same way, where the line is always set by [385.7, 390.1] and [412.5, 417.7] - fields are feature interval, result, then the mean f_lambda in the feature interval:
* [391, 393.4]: -0.086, 5.12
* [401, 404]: -0.049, 5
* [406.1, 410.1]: 0.085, 4.44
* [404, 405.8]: -0.042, 4.98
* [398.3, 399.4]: -0.025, 4.87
